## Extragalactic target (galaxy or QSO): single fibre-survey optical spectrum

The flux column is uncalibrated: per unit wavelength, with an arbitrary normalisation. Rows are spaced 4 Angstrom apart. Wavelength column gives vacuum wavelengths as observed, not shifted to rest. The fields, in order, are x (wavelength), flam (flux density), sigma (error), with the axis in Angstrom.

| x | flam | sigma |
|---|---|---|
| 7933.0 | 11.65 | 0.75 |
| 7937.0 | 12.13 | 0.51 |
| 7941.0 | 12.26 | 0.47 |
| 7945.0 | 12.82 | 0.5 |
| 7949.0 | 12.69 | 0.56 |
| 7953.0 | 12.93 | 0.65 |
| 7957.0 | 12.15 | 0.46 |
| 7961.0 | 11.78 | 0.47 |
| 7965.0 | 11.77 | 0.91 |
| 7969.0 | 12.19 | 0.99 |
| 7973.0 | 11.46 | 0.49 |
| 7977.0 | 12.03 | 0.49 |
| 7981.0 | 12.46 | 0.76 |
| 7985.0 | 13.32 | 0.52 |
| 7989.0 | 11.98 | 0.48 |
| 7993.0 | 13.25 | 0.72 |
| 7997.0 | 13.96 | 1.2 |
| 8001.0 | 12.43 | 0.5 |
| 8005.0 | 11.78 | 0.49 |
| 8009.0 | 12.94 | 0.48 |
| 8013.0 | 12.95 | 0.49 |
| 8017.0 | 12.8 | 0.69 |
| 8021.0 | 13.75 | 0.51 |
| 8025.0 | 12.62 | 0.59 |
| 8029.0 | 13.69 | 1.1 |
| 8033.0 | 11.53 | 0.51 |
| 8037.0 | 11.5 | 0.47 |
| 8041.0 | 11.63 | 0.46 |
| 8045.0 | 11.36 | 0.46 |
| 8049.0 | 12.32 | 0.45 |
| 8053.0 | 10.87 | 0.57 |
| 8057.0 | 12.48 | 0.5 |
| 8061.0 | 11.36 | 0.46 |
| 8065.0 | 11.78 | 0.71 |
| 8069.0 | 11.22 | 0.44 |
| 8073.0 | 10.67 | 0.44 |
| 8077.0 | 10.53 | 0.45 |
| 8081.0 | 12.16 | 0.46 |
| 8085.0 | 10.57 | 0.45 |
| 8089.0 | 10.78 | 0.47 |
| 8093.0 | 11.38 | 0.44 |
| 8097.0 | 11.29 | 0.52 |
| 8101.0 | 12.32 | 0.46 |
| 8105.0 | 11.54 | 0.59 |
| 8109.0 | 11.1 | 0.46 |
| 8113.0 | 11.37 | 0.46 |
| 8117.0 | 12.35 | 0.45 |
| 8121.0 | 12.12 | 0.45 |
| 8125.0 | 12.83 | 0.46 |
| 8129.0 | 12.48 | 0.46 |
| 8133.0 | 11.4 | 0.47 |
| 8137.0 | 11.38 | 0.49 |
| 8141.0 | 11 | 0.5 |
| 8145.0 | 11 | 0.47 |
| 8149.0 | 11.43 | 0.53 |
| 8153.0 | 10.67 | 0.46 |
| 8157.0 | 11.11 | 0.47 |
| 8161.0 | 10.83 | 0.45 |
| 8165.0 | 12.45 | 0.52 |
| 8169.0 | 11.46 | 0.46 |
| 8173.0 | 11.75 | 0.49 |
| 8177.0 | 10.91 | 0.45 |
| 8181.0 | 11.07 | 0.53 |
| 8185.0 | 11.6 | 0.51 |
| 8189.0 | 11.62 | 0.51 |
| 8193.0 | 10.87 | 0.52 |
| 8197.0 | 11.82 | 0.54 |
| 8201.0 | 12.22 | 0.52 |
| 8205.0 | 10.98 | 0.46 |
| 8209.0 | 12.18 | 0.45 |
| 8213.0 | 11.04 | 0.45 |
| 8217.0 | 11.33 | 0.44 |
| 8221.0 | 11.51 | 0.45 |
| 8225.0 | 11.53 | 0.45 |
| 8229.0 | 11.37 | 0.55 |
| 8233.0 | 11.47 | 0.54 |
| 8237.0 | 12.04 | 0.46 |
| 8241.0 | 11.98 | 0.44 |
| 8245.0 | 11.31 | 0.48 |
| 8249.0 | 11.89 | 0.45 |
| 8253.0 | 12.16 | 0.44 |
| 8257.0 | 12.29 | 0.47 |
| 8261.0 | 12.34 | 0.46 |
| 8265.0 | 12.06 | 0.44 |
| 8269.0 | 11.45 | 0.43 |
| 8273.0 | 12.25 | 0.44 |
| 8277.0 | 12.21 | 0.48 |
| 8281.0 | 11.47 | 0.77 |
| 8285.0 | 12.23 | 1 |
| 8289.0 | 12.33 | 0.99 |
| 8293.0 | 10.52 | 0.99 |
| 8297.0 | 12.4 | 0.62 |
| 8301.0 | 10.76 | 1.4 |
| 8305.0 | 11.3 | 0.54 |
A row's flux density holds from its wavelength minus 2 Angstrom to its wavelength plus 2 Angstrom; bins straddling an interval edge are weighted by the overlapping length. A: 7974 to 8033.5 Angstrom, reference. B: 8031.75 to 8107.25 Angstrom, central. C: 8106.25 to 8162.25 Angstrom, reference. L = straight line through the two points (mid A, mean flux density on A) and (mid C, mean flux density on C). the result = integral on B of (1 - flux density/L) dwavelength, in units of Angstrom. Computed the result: 4.4 Angstrom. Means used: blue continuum 12.8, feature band 11.4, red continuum 11.5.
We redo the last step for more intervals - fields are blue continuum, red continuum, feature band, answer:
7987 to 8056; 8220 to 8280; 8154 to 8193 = 2.2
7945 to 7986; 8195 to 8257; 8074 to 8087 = 1.0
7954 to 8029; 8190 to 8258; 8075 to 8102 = 2.1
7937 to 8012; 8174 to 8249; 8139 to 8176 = 1.4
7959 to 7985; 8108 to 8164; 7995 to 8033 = -3.2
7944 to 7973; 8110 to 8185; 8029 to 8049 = 0.2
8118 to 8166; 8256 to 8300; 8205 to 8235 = 0.8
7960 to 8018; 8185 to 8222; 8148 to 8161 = 0.8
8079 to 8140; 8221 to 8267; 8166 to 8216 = 1.2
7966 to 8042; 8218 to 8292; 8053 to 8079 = 2.2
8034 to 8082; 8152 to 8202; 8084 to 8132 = -1.0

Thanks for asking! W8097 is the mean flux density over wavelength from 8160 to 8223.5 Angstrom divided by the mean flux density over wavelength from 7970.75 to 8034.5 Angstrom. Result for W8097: 0.91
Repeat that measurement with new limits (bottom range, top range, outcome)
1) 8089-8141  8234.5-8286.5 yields 1.02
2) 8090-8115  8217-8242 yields 1.01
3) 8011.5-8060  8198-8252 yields 0.95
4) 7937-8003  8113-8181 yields 0.93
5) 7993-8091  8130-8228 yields 0.95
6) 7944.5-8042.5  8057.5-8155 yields 0.92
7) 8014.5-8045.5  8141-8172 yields 0.91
